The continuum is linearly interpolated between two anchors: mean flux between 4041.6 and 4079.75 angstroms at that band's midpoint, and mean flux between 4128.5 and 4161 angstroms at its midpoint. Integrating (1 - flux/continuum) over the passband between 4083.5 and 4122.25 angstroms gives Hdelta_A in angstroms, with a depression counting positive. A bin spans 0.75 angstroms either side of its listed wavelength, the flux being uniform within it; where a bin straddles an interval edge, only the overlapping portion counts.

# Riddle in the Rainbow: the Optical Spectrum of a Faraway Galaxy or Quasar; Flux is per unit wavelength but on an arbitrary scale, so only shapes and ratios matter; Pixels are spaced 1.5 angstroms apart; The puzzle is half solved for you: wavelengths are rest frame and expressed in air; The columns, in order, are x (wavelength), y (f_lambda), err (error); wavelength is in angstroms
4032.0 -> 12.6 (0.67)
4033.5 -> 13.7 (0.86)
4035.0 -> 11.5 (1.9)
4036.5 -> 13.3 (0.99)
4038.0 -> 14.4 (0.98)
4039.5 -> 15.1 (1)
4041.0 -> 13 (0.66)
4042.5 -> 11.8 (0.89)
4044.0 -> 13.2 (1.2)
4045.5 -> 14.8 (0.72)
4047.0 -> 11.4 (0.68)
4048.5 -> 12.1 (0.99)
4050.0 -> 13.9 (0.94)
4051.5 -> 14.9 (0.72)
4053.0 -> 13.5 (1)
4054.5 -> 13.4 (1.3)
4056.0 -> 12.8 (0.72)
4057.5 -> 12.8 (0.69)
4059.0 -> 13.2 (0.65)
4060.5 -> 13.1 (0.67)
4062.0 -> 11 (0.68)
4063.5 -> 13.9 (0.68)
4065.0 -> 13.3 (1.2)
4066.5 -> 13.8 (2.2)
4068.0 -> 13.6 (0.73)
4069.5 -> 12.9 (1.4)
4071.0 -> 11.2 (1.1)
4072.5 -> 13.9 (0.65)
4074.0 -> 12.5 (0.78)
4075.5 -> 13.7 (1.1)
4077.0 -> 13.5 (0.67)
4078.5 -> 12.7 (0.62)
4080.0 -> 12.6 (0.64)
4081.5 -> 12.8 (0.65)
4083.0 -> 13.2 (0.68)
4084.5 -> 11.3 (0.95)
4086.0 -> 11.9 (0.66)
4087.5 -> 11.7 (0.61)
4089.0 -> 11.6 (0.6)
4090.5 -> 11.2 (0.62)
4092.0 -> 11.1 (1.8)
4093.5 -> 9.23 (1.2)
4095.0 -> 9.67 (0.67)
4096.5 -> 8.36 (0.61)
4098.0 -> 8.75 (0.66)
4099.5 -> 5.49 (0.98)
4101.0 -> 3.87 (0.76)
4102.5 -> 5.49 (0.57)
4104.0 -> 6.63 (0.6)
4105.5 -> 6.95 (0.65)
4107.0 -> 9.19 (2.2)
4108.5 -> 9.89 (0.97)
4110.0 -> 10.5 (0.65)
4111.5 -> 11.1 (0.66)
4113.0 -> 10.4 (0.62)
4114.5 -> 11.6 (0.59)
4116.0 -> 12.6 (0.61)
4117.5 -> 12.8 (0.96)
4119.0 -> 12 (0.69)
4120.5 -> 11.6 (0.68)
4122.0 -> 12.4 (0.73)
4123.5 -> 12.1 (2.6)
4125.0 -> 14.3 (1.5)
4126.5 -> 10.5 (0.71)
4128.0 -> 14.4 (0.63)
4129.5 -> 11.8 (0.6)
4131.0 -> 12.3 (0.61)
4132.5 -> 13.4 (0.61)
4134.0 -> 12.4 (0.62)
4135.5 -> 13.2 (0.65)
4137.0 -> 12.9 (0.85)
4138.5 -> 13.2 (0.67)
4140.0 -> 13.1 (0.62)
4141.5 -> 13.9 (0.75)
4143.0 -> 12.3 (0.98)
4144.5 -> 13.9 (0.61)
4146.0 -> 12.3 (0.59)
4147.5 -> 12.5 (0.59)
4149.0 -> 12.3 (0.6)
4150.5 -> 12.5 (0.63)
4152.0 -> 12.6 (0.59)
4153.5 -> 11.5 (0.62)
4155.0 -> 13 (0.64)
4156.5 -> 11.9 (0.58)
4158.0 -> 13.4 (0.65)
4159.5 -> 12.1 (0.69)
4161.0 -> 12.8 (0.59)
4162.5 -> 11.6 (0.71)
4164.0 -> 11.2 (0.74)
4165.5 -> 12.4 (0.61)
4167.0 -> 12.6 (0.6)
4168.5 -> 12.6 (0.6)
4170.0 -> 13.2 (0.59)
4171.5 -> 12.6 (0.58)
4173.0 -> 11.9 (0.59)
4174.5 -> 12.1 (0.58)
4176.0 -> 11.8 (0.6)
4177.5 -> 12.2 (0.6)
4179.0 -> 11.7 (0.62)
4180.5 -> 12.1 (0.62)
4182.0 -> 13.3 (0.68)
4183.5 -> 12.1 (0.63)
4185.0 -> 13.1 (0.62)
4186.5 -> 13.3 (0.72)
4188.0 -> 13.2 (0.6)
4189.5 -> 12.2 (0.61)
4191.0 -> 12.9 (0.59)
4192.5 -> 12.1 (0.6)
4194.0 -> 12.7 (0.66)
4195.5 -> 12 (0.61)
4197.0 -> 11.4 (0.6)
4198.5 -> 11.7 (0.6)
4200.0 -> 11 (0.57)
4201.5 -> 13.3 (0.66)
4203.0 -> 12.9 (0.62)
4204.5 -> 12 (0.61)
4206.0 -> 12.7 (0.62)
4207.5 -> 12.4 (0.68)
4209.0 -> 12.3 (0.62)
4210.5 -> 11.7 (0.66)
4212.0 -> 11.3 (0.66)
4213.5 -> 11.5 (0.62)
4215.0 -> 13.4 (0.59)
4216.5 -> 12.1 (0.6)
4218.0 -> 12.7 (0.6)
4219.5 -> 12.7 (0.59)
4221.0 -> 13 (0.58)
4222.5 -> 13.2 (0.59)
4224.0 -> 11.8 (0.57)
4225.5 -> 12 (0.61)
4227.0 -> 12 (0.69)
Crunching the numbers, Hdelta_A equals 9.0 angstroms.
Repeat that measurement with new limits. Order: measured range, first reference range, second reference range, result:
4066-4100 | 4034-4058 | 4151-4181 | 3.51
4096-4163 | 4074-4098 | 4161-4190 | 3.41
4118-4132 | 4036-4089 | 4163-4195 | 0.33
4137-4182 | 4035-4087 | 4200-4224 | 0.55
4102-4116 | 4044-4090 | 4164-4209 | 3.72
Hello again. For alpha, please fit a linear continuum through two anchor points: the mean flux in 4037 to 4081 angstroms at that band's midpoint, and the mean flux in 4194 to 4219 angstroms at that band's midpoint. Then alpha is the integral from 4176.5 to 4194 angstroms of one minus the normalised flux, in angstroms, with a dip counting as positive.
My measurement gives -0.3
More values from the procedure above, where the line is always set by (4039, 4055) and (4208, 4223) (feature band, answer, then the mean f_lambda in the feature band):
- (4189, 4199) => 0.3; 12.2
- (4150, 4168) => 0.6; 12.3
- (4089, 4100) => 3.1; 9.37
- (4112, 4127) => 1.0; 12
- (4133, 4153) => -0.1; 12.8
